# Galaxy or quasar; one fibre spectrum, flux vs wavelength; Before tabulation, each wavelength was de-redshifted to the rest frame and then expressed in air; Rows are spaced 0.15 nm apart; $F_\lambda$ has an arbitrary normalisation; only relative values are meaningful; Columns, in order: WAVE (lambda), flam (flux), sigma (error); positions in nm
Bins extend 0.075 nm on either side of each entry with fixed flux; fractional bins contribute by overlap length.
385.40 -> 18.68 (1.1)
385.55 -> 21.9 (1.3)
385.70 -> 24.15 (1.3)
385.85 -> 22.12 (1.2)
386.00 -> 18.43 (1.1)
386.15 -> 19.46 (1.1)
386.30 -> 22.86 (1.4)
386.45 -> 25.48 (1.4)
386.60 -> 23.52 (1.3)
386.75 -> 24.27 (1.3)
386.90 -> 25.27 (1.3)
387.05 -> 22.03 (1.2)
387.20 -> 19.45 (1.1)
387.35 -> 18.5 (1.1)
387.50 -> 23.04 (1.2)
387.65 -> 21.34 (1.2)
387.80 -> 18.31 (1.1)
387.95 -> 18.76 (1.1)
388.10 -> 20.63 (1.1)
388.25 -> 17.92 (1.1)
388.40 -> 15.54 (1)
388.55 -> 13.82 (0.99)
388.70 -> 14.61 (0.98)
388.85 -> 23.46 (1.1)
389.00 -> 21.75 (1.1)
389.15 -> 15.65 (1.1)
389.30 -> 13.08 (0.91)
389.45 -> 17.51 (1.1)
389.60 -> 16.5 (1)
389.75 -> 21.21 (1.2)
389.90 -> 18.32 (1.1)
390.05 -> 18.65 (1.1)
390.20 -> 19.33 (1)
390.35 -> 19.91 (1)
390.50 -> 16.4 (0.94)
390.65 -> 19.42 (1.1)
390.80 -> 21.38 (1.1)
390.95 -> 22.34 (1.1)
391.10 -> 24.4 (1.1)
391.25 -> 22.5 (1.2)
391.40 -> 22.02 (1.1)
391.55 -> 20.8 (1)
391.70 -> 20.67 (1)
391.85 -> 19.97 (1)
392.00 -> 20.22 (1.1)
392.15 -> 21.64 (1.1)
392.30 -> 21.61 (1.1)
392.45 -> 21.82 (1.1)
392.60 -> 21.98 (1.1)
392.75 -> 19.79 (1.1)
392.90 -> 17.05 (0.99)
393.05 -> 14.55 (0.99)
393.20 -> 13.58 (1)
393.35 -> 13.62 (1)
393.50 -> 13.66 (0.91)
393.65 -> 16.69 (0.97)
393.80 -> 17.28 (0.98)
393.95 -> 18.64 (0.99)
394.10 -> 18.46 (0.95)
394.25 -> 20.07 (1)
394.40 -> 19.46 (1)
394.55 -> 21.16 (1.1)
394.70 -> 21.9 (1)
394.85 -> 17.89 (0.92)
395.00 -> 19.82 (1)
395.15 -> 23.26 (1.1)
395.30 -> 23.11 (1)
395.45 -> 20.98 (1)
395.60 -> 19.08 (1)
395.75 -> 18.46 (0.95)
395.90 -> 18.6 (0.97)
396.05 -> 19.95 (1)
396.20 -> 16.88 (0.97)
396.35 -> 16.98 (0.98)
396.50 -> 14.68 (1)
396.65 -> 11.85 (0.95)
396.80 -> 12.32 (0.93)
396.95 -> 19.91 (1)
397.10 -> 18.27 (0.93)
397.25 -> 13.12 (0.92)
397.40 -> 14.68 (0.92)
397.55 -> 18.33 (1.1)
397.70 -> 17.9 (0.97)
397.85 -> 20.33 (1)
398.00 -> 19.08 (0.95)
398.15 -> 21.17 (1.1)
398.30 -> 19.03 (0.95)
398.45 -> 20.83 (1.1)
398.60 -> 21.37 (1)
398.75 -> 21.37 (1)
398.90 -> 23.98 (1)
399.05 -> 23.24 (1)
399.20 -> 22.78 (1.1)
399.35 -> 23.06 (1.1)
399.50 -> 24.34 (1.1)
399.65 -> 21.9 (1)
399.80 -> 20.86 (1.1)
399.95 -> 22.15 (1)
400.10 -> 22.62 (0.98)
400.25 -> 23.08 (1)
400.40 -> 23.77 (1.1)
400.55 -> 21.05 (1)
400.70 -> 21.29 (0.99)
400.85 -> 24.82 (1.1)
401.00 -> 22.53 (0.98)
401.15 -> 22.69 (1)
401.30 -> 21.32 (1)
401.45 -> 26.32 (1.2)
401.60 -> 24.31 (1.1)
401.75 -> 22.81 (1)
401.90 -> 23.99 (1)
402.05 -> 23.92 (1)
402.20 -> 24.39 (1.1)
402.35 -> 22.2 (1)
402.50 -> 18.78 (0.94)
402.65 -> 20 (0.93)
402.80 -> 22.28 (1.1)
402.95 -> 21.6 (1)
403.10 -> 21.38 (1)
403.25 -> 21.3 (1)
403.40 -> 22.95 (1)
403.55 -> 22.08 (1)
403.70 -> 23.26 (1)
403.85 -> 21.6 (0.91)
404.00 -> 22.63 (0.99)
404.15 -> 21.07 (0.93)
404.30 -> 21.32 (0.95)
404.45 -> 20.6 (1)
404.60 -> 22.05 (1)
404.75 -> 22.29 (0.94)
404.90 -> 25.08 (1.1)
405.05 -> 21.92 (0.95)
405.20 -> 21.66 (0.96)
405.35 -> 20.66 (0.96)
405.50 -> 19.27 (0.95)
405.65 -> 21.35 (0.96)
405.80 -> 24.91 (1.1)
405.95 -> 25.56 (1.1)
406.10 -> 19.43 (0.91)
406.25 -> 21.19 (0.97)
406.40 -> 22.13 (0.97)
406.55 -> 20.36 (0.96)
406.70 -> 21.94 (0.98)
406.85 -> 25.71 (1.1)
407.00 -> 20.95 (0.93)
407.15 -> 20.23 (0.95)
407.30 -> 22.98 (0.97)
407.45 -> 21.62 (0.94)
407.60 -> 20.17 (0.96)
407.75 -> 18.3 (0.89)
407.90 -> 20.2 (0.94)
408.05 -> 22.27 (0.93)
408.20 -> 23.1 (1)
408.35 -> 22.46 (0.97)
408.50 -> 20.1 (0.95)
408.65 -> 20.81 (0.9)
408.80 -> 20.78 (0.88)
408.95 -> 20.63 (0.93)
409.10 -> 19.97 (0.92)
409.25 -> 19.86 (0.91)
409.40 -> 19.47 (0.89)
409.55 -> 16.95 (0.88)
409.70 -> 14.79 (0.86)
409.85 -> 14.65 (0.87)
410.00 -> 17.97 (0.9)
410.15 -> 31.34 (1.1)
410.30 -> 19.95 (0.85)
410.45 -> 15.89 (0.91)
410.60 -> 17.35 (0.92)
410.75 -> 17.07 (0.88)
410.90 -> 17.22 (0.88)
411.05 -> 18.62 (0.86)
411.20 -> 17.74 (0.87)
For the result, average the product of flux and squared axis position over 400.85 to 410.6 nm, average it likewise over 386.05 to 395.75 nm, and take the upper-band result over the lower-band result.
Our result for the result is 1.2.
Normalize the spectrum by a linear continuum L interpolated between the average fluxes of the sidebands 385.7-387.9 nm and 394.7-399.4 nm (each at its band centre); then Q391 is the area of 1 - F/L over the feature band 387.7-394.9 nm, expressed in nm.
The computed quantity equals 0.60 nm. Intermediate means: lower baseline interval 21.8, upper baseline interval 19.1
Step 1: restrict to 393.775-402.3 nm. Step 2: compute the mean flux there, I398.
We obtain 20.5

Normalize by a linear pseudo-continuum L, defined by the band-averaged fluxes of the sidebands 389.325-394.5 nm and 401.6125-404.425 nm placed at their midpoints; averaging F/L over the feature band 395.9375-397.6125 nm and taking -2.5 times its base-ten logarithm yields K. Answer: 0.26 mag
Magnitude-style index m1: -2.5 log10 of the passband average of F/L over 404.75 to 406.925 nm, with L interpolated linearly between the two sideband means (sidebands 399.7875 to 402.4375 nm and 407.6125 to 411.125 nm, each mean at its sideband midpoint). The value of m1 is -0.06 mag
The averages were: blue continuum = 23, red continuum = 19.6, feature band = 22.2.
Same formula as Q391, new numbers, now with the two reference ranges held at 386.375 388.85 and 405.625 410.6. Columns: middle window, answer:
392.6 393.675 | 0.23 nm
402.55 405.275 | -0.16 nm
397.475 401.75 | -0.30 nm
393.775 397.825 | 0.43 nm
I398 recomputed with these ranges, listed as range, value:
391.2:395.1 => 19.1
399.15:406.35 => 22.3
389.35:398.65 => 18.9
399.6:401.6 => 22.7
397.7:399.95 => 21.6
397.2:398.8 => 18.9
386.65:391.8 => 19.7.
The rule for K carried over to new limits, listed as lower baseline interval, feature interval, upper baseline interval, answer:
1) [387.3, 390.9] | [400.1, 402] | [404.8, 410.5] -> -0.152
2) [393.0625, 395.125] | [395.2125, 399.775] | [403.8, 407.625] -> -0.011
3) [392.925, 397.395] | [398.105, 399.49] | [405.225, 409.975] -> -0.184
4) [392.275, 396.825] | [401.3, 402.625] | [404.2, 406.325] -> -0.114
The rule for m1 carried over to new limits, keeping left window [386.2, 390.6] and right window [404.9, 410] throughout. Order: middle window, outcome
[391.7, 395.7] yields 0.04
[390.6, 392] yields -0.09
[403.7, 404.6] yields -0.05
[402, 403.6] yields -0.07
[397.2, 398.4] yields 0.12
